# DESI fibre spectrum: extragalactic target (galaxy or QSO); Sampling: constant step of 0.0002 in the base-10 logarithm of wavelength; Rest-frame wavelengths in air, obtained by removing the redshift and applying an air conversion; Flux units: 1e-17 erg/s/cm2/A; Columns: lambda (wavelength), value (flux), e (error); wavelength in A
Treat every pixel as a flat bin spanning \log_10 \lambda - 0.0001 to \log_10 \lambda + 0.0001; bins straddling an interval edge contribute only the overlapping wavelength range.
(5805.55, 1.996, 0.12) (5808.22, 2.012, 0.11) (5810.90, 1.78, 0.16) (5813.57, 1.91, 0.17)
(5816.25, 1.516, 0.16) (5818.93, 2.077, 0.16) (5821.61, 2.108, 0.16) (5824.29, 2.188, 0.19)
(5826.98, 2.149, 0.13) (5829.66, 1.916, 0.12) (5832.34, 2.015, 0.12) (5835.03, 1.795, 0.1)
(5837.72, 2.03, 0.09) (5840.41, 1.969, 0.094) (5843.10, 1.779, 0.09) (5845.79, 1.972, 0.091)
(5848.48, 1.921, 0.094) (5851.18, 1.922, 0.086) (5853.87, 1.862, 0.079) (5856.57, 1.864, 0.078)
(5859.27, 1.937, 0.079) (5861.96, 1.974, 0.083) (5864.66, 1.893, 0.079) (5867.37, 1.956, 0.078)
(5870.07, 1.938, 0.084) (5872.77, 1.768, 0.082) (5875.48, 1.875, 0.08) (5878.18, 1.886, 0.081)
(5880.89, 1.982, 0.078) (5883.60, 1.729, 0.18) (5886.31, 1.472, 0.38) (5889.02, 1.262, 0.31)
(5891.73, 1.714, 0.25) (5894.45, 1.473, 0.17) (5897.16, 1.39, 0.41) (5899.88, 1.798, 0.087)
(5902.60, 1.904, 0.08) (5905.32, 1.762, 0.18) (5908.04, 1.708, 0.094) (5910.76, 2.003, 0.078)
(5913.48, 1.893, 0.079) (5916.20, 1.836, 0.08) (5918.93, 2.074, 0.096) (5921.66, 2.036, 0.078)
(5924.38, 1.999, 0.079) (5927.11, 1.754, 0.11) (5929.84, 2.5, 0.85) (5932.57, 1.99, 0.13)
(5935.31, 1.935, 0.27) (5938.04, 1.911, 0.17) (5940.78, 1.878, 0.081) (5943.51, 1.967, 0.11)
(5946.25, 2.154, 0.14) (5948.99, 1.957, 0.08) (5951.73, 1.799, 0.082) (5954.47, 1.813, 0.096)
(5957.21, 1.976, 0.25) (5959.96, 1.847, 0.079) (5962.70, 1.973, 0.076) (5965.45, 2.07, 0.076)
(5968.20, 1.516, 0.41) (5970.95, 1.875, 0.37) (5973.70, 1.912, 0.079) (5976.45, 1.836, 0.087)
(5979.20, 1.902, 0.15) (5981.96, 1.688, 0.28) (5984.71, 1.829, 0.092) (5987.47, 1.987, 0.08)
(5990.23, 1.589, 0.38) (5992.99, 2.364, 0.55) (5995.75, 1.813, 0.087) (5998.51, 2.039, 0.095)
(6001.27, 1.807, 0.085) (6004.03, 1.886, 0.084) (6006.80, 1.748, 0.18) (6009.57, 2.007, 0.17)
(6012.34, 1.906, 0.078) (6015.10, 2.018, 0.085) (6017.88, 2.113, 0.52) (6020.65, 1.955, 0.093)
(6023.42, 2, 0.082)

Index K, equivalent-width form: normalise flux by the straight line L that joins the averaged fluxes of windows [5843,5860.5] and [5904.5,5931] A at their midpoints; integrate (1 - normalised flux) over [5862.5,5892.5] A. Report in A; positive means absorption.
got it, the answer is 2.3 A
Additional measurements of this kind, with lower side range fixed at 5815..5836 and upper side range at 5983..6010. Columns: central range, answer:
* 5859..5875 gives 0.41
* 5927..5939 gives -0.75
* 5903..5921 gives 0.47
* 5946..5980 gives 0.53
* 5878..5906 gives 4.14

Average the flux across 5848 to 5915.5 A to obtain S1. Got 1.79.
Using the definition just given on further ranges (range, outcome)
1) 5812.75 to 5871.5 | 1.94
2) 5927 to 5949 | 2.02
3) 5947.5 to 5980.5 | 1.87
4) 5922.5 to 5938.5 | 2.02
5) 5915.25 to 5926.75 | 1.97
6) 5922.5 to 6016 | 1.92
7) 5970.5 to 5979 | 1.88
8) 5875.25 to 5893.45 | 1.69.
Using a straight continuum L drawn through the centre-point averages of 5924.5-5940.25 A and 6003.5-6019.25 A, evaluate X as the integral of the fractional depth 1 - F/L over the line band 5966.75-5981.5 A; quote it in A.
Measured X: 1.3 A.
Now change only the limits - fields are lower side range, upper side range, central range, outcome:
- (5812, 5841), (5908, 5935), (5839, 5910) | 6.5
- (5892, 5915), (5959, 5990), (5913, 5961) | -4.6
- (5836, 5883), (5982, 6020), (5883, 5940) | 2.9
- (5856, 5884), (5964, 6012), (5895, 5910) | 1.4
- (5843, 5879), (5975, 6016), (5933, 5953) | -0.5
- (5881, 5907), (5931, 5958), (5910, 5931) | -2.5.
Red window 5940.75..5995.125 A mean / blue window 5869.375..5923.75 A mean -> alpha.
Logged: 1.1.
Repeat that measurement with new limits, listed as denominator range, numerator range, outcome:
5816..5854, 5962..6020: 0.97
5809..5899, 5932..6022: 1.03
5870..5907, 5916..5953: 1.17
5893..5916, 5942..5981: 1.09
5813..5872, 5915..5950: 1.03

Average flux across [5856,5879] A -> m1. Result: 1.9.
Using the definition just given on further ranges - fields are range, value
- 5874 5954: 1.85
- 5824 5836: 2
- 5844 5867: 1.92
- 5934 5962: 1.93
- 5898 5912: 1.82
